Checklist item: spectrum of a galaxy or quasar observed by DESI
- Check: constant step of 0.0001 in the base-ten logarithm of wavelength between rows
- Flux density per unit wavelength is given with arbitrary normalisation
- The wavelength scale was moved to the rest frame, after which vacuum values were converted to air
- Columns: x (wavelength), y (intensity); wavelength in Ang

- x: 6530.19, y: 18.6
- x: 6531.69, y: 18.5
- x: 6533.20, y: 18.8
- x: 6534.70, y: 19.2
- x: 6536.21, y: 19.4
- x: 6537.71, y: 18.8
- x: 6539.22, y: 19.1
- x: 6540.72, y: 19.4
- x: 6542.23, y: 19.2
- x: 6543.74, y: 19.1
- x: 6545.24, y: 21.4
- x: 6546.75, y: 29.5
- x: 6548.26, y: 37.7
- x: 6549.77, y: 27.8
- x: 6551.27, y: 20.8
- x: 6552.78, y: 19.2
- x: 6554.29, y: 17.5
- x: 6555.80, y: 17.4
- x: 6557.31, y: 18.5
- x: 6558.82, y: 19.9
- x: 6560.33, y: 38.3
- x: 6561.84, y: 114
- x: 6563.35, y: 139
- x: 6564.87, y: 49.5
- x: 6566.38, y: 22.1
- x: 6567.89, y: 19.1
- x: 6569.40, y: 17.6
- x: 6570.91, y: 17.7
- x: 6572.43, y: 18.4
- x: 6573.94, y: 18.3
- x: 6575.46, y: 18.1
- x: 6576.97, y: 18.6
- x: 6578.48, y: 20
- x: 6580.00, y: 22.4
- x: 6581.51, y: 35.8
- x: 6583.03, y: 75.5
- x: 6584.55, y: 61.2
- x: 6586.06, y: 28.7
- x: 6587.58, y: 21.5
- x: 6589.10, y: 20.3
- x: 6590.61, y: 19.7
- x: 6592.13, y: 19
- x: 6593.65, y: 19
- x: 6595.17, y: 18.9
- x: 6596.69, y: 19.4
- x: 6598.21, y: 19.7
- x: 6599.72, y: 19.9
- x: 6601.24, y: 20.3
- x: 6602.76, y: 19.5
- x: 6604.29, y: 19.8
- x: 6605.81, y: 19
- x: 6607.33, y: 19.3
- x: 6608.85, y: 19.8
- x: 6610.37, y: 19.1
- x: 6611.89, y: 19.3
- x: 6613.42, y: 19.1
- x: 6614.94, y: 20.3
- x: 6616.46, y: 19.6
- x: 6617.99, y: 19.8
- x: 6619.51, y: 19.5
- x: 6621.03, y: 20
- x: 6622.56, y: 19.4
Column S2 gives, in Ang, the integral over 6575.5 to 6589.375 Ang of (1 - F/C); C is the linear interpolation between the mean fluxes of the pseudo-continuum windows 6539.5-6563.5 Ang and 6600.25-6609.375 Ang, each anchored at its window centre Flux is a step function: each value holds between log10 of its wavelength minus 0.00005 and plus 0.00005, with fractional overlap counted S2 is -4.55 Ang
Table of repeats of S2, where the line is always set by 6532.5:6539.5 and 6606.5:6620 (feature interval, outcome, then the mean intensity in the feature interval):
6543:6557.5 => -3.0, 23.1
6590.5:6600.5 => 0.0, 19.4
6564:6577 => -2.7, 23.3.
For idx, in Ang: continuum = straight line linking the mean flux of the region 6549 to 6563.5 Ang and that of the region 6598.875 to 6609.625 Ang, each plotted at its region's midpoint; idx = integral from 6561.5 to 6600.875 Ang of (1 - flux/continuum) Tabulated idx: -3.4 Ang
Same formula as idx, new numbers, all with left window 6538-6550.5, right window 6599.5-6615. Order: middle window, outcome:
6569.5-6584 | -3.9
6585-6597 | -0.7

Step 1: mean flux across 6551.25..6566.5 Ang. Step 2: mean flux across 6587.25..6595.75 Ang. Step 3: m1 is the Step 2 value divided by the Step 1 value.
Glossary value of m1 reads 0.43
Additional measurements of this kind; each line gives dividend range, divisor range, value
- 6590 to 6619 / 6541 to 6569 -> 0.55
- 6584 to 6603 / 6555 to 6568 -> 0.47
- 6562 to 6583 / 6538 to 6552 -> 1.52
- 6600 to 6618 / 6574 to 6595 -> 0.69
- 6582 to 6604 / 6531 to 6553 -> 1.24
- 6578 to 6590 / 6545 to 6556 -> 1.47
